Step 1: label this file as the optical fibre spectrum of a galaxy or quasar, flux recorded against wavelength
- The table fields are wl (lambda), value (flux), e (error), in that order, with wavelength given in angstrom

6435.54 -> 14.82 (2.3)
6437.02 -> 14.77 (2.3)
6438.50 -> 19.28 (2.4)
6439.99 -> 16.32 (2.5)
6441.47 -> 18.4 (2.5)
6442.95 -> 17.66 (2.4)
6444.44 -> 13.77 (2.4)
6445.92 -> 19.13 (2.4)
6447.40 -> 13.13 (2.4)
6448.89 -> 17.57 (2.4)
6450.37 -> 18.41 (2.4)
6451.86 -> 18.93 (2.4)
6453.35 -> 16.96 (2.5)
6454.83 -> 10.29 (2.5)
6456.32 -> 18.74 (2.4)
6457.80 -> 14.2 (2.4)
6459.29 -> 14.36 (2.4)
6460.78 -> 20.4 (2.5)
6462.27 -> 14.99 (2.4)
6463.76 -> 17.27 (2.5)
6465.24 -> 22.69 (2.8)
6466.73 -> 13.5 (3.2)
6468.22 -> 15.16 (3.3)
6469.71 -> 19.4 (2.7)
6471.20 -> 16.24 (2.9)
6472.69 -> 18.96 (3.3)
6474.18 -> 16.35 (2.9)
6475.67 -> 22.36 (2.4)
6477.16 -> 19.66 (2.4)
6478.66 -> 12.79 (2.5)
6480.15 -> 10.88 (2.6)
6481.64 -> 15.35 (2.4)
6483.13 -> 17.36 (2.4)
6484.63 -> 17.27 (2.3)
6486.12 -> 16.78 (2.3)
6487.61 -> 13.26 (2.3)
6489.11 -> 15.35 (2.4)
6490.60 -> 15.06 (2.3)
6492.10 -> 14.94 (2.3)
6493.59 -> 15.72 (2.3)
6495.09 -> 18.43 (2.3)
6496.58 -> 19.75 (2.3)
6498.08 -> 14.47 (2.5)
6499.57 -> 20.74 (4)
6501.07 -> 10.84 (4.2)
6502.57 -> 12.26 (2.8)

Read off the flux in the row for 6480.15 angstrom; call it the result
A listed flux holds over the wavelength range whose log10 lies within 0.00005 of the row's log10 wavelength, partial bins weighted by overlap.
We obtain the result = 10.88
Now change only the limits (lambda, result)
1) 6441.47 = 18.4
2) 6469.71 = 19.4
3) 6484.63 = 17.27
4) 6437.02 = 14.77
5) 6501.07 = 10.84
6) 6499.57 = 20.74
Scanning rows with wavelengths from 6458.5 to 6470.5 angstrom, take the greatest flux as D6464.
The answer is 22.69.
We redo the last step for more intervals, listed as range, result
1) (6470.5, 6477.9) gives 22.36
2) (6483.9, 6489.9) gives 17.27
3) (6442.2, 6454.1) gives 19.13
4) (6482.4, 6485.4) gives 17.36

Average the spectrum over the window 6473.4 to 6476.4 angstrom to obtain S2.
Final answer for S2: 19.3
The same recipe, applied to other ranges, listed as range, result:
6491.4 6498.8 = 16.7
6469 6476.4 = 18.7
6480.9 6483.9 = 16.3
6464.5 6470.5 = 17.7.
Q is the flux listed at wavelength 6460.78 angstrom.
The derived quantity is 20.4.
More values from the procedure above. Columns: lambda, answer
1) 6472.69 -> 18.96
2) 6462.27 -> 14.99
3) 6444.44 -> 13.77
